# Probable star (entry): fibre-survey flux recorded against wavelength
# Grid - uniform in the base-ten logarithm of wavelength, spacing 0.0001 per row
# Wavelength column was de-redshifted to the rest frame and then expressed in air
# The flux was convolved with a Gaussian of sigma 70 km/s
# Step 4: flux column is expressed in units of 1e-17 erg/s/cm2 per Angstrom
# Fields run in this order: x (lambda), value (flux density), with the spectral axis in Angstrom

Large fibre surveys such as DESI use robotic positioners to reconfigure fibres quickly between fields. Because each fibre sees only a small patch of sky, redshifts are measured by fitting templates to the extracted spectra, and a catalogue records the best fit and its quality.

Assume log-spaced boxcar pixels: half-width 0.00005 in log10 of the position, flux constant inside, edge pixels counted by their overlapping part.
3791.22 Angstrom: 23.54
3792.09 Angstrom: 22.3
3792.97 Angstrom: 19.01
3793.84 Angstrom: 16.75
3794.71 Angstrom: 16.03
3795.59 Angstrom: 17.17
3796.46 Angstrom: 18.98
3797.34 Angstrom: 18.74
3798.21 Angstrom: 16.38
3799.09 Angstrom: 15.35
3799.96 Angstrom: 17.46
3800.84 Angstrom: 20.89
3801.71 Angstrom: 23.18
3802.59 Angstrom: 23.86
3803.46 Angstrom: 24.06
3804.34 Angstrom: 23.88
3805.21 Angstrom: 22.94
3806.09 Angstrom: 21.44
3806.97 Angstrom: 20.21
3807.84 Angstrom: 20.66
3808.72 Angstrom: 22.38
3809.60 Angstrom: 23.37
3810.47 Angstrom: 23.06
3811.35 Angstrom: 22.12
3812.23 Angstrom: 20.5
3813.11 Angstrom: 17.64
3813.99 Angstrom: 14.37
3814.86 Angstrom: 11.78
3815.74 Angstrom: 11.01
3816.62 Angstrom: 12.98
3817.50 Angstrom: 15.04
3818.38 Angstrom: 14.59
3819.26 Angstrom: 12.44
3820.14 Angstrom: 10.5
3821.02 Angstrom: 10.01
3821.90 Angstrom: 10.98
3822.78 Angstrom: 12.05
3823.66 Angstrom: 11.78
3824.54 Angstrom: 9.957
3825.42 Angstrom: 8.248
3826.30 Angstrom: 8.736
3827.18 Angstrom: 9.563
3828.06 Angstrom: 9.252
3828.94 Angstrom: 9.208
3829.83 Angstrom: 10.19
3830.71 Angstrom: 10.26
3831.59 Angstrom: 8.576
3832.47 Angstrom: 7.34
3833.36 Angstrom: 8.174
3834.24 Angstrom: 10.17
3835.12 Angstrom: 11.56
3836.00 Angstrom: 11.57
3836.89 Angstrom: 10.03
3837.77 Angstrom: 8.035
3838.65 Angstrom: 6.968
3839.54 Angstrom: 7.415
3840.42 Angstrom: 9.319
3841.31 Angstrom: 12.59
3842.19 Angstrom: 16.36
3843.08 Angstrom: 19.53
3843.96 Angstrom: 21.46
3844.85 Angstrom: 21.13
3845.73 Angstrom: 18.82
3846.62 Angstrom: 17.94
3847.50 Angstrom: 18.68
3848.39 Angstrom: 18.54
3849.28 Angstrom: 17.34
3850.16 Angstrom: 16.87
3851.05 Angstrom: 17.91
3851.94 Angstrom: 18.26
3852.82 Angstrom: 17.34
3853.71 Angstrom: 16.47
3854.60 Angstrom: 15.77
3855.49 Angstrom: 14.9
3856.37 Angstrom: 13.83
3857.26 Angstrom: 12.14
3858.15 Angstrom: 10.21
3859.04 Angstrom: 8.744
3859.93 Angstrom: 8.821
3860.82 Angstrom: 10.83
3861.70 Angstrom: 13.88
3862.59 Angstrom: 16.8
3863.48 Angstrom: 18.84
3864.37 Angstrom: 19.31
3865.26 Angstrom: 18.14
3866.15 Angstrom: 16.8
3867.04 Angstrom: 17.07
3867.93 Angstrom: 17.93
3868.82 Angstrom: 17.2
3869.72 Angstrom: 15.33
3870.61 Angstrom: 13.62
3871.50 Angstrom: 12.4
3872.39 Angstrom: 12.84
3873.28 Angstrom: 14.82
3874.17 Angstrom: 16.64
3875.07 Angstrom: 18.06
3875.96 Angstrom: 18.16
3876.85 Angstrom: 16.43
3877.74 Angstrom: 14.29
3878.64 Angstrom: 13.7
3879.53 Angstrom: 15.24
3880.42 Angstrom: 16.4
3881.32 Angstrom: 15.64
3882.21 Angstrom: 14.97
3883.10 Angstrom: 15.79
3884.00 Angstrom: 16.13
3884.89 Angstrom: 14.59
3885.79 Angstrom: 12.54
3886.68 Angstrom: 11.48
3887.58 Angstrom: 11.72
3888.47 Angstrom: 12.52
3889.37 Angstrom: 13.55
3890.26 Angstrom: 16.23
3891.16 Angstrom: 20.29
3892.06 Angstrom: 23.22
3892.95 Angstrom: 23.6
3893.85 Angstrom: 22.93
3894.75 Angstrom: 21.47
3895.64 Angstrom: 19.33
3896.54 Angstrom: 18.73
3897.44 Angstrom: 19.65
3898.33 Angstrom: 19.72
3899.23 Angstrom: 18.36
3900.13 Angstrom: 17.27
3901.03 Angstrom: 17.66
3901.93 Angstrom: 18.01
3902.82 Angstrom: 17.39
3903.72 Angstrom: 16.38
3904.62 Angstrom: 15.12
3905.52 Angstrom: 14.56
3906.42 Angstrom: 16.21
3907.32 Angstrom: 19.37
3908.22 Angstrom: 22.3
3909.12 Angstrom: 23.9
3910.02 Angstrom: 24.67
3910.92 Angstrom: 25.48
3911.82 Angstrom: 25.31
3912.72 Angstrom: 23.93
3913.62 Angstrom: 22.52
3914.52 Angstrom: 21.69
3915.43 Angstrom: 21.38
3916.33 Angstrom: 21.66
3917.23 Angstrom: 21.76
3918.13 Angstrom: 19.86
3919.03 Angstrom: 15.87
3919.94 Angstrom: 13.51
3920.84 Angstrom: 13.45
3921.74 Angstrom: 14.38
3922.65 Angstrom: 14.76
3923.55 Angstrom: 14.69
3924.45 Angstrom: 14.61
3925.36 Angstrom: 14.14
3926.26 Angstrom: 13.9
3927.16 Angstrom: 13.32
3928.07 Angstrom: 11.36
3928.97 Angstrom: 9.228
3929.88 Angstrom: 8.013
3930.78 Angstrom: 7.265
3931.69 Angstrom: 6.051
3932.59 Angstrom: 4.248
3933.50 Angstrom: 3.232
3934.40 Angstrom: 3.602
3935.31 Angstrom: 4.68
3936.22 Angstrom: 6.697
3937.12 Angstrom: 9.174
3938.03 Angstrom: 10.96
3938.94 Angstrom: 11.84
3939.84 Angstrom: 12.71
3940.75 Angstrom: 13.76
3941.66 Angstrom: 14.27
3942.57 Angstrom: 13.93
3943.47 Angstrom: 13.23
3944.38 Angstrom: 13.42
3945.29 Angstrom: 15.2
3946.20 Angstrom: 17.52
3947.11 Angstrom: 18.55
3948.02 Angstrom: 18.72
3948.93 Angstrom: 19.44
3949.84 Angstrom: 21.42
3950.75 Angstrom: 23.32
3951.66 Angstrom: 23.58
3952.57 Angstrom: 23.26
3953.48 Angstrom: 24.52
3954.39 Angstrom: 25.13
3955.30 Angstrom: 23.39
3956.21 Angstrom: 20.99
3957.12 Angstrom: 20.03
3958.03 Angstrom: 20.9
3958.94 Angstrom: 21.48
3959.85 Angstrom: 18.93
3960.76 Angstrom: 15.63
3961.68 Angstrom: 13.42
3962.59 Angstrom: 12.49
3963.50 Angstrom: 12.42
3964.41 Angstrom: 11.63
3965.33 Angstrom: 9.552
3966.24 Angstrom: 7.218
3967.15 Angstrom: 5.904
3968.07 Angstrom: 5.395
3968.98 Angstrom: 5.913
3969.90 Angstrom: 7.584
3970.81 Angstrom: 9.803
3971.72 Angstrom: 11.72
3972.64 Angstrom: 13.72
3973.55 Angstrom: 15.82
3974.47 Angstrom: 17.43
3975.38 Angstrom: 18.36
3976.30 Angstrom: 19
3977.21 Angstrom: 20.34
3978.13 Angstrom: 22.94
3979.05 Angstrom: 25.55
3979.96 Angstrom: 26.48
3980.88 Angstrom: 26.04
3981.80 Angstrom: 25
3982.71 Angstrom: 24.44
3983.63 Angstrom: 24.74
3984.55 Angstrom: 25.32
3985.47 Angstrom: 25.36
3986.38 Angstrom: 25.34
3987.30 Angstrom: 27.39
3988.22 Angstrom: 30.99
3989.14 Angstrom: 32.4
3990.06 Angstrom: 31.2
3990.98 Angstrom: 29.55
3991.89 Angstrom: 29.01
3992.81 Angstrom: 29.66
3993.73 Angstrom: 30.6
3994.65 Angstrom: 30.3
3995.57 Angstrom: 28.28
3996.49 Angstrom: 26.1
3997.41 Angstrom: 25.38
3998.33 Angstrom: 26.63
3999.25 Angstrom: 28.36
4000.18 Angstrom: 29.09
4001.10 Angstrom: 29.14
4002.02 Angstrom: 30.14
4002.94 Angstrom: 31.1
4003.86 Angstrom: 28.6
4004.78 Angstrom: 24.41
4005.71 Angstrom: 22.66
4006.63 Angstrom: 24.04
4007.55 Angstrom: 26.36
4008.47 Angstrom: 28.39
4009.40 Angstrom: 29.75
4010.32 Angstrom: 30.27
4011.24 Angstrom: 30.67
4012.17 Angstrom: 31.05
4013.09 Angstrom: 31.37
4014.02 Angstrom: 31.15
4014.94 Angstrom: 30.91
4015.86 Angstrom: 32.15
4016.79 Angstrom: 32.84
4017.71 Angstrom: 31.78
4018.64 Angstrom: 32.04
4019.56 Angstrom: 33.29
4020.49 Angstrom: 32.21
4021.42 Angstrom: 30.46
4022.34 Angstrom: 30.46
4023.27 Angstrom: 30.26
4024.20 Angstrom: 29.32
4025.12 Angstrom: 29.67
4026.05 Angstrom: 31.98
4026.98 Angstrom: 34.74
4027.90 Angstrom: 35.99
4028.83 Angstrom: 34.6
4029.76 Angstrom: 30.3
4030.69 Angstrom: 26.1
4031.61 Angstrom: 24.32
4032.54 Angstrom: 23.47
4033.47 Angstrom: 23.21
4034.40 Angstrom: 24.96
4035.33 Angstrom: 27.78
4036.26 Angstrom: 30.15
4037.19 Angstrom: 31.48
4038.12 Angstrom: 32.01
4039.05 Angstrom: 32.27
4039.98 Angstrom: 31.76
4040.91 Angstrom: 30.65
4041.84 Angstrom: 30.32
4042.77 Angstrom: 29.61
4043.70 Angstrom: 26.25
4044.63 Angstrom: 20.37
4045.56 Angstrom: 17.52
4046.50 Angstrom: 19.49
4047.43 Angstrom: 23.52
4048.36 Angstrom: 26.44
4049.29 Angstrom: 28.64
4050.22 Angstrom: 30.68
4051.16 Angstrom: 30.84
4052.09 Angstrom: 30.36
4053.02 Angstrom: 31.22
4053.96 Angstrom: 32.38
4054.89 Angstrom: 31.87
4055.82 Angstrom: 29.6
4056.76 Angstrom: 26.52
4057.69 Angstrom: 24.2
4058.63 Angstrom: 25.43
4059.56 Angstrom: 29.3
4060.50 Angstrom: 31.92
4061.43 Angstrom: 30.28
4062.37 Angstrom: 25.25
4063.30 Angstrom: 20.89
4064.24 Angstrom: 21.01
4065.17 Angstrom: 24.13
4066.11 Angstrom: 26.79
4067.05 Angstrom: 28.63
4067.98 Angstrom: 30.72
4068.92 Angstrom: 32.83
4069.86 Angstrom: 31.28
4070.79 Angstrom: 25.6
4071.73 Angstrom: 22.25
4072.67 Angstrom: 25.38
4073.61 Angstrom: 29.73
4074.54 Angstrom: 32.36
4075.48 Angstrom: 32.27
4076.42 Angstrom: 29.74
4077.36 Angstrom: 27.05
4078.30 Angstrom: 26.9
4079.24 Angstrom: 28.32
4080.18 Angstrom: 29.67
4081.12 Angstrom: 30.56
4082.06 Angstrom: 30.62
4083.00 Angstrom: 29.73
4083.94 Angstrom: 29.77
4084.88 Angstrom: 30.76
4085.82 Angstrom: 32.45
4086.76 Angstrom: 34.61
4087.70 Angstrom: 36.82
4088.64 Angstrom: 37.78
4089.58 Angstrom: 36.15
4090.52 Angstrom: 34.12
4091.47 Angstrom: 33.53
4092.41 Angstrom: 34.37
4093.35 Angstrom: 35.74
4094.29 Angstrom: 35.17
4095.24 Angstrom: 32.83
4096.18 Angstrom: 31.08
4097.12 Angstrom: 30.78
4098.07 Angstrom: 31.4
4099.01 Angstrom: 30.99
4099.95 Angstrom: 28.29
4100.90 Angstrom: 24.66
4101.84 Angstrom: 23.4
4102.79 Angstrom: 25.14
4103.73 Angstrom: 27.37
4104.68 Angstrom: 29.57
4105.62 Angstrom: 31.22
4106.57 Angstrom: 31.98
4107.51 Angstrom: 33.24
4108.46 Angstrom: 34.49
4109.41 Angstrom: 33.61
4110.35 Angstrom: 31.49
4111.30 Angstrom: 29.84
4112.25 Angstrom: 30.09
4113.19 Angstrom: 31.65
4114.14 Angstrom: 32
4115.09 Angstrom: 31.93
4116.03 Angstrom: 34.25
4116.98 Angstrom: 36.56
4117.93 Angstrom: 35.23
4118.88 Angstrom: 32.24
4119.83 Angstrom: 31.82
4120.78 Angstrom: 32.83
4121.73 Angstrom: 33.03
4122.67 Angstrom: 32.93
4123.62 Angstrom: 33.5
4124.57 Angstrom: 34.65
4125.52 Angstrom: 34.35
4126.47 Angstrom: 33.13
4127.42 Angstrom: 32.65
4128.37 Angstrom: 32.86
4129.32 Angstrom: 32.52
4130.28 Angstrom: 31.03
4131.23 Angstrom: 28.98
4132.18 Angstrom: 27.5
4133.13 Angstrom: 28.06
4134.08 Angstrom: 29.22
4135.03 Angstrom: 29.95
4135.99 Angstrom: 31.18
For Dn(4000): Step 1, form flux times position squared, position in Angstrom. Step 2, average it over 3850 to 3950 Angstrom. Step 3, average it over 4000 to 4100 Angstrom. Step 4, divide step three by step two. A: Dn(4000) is 2.03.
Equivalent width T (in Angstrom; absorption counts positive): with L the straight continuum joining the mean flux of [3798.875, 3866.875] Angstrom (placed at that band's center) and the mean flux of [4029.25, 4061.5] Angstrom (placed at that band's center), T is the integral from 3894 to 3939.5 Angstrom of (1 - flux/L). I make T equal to 9.5 Angstrom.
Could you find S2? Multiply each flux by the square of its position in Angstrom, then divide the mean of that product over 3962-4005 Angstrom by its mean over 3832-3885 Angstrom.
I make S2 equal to 1.59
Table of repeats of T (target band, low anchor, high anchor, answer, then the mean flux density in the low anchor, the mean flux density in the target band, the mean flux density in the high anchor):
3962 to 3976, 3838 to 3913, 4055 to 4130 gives 7.16 Angstrom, 16.7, 11.1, 30.6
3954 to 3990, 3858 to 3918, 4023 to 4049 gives 7.42 Angstrom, 17.4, 18.8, 28.1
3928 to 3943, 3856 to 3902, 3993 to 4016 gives 8.94 Angstrom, 16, 8.81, 28.6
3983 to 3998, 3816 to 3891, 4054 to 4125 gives -2.98 Angstrom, 13.8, 28.2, 30.5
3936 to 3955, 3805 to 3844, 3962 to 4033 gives 4.22 Angstrom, 13.3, 16.9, 25.2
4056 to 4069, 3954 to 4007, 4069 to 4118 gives 0.74 Angstrom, 21.7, 26.9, 31.1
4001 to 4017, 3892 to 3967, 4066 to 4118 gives -3.76 Angstrom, 16.5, 29.1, 31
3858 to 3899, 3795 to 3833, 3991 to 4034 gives 8.30 Angstrom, 15.6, 16.1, 29.4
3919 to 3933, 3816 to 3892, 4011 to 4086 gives 5.56 Angstrom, 13.9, 11.7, 28.9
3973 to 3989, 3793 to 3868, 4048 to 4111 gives 0.30 Angstrom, 15.2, 23.7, 29.9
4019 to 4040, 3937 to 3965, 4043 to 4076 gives -4.68 Angstrom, 17.3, 30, 27.3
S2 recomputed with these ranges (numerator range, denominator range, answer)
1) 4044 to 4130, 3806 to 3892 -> 2.34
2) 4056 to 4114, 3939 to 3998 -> 1.59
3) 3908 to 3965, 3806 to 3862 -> 1.22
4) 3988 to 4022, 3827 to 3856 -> 2.36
